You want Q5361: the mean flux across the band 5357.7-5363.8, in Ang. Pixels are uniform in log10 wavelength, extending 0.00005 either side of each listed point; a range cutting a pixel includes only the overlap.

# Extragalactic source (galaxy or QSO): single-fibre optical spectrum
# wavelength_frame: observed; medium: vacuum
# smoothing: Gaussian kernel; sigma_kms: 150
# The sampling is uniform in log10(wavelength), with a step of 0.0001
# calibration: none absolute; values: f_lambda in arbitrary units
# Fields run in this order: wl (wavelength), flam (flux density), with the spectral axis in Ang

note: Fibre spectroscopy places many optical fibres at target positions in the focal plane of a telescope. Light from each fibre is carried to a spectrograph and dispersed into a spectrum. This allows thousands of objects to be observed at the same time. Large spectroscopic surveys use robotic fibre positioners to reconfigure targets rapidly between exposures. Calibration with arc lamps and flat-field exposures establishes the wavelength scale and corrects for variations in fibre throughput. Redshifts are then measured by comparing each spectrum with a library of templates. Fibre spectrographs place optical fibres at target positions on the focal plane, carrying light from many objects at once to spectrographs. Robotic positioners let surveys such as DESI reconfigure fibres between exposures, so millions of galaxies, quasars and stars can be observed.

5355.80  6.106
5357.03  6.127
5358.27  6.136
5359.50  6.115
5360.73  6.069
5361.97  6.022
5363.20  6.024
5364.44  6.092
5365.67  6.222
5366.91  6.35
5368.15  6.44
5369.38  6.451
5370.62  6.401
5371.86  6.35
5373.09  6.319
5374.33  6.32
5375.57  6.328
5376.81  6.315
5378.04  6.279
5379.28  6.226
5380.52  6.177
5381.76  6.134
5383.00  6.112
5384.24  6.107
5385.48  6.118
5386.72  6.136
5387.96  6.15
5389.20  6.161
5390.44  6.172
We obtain 6.08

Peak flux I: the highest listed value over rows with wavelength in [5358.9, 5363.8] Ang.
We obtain 6.115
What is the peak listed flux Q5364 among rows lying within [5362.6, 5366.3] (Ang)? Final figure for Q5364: 6.222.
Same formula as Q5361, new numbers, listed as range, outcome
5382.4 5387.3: 6.12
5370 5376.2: 6.34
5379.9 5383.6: 6.14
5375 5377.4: 6.32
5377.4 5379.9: 6.27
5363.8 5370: 6.31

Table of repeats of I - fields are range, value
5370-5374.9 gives 6.401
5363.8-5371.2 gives 6.451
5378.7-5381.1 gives 6.226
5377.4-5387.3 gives 6.279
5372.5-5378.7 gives 6.328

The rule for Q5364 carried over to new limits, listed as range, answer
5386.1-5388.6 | 6.15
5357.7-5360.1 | 6.136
